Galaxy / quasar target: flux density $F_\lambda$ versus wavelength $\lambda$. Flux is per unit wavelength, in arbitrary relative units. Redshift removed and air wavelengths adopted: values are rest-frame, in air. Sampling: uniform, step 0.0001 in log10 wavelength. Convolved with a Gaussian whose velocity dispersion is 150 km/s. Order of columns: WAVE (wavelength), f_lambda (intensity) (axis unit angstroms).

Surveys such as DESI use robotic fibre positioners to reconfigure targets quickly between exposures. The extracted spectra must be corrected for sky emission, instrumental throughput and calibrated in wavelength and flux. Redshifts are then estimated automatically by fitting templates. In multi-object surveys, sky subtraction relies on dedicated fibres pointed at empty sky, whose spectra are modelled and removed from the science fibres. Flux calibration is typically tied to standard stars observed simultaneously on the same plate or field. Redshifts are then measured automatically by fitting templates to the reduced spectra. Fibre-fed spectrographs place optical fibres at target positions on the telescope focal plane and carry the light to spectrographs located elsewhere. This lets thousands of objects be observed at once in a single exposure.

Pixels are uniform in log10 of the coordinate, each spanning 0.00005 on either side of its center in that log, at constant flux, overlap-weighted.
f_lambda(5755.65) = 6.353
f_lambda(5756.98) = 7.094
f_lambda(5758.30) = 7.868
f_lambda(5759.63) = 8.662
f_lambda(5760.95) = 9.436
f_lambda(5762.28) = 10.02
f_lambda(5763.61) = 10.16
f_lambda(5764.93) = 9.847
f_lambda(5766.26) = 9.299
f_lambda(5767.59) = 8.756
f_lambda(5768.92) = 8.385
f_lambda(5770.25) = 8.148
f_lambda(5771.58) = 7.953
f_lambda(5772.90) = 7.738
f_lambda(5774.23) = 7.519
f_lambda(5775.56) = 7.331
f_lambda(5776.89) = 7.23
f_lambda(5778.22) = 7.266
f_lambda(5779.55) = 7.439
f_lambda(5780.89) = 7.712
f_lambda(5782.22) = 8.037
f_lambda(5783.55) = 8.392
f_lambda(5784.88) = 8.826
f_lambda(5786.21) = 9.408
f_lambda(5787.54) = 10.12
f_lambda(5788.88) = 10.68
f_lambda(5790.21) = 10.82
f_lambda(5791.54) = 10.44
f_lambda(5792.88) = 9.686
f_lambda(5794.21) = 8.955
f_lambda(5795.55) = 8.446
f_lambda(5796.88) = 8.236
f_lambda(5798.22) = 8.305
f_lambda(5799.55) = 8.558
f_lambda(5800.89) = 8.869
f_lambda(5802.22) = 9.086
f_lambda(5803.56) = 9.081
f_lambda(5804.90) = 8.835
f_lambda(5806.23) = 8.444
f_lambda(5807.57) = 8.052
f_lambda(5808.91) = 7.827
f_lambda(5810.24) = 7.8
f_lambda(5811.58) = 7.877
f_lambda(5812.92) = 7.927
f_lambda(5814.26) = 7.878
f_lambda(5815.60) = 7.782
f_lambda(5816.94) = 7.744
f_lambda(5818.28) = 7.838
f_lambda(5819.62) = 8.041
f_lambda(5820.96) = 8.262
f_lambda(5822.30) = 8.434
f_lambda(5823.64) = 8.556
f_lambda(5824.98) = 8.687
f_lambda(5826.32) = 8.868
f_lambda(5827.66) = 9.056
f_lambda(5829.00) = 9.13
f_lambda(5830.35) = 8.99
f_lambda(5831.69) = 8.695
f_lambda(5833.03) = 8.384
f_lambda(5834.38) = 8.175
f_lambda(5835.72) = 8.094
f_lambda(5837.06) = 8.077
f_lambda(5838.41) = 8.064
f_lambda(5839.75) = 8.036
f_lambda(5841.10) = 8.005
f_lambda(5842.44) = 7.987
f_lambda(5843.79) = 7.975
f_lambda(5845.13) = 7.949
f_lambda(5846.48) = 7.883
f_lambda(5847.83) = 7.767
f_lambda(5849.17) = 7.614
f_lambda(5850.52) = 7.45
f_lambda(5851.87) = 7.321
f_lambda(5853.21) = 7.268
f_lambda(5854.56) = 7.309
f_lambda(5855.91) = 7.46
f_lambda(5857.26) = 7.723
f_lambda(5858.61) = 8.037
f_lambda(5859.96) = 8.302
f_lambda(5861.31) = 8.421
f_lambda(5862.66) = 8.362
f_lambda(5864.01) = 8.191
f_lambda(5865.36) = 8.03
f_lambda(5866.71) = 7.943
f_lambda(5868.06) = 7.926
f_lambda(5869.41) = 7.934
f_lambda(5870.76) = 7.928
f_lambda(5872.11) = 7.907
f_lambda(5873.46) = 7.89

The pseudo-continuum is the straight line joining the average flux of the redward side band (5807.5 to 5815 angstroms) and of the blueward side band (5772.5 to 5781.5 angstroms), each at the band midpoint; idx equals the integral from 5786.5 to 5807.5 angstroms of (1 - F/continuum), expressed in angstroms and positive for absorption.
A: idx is -4.1 angstroms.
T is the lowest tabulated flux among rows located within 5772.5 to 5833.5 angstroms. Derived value 7.23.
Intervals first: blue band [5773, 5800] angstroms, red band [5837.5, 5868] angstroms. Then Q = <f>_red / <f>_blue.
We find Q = 0.91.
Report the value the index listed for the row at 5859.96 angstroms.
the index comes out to 8.302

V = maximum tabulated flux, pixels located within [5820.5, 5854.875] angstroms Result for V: 9.13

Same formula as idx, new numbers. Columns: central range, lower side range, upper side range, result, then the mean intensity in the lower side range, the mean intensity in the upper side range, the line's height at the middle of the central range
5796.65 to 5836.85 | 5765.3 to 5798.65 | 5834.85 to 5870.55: -0.60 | 8.62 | 7.89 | 8.26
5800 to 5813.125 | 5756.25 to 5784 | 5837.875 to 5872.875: -0.46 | 8.29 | 7.88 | 8.12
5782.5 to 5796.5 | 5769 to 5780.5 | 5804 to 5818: -3.10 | 7.62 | 8.03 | 7.79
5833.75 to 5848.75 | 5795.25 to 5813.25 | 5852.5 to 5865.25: 0.12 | 8.39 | 7.9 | 8.06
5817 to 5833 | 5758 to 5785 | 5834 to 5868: -1.00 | 8.38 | 7.9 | 8.05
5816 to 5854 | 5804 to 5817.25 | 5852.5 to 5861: -1.35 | 8.04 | 7.71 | 7.87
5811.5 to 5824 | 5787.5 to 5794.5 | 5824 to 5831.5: 1.65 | 10.2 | 8.92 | 9.26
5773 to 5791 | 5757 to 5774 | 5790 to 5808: 0.70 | 8.76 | 8.95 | 8.85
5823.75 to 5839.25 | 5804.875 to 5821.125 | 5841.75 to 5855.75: -1.48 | 7.98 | 7.65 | 7.81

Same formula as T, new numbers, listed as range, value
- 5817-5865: 7.268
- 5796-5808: 8.052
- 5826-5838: 8.077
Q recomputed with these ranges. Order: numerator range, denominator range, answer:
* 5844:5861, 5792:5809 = 0.89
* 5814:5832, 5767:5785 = 1.07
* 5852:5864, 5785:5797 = 0.81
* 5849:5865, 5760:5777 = 0.90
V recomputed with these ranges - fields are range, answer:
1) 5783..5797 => 10.82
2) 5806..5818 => 8.444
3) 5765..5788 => 10.12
